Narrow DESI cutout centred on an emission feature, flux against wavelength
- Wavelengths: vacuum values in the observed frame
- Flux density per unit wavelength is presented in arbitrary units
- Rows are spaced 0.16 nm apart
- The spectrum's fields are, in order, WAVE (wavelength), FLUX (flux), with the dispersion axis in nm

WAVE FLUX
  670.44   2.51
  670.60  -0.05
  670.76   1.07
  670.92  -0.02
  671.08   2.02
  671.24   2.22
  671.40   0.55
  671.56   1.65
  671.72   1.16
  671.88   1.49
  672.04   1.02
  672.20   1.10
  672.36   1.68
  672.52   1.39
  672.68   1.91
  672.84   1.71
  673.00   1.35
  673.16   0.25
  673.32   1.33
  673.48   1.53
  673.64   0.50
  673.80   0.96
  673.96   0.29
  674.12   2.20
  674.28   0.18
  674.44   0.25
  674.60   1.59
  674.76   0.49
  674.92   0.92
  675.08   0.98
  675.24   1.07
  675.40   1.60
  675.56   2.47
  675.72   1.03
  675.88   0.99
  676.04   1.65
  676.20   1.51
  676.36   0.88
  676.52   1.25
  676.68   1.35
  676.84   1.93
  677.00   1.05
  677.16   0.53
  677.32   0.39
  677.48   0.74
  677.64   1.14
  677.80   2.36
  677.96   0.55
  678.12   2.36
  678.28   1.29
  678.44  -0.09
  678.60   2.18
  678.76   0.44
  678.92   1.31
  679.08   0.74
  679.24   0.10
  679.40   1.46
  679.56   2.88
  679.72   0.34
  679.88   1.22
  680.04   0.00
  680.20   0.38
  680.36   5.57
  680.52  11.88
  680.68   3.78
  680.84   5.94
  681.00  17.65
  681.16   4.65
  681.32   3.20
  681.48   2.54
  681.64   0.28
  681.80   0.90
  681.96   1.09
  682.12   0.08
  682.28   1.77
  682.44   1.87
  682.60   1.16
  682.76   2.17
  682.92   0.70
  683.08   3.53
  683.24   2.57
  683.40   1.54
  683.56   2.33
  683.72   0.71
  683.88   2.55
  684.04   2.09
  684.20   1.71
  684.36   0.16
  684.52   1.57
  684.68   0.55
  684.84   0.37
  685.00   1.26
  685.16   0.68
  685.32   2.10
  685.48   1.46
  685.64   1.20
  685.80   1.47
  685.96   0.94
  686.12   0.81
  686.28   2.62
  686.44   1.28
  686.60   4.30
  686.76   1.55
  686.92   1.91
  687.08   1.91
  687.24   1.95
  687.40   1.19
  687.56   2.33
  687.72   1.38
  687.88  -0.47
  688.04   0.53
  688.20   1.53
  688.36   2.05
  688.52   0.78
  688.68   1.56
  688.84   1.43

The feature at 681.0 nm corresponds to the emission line [O II] 3727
